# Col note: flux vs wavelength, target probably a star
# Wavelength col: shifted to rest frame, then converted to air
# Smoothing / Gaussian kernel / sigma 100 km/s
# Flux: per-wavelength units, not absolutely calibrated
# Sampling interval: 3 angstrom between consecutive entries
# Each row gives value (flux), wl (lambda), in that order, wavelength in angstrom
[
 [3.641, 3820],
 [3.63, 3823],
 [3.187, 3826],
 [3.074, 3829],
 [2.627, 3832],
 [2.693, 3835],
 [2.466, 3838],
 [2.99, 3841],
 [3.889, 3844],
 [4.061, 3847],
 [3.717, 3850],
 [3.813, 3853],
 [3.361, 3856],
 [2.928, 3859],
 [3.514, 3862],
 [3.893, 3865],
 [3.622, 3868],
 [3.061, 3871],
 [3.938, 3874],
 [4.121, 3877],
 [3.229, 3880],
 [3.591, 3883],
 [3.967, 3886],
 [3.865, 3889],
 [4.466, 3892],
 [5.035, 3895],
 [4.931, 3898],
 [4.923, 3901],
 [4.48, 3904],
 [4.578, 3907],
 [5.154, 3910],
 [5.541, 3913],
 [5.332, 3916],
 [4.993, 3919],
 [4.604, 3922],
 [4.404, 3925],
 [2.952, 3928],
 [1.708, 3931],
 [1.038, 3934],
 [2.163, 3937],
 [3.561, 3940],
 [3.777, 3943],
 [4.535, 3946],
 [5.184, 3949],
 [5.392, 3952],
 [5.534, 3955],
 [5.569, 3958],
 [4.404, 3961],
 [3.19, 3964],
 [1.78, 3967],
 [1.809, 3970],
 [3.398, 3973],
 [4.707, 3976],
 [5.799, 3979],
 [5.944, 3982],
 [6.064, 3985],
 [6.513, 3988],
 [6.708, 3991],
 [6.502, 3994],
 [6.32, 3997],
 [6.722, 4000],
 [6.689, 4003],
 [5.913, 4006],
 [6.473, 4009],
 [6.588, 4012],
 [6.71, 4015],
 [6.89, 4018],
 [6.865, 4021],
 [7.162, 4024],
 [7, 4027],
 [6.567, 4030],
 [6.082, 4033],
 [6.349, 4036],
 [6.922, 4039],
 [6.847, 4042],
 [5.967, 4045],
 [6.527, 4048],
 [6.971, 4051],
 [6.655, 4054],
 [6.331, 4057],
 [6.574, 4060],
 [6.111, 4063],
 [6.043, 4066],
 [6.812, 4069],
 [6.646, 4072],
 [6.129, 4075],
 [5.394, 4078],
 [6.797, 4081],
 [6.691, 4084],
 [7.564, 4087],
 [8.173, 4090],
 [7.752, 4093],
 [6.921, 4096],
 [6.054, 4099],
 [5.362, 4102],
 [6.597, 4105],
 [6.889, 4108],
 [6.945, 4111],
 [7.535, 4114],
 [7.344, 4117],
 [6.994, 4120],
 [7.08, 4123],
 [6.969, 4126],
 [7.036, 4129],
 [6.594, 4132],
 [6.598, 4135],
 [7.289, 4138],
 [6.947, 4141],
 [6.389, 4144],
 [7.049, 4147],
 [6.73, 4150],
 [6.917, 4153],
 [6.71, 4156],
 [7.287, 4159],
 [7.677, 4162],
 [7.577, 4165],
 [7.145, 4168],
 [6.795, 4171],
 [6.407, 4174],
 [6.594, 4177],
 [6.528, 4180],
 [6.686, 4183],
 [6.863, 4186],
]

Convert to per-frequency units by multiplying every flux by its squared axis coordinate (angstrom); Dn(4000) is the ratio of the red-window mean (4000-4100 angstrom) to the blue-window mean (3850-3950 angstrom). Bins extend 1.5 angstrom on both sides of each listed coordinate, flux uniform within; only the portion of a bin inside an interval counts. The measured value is 1.8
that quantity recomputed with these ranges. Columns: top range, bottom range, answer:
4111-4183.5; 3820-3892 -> 2.32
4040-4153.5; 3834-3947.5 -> 1.96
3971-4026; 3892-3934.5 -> 1.49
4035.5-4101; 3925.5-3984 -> 1.83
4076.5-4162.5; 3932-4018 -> 1.48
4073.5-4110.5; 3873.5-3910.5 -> 1.71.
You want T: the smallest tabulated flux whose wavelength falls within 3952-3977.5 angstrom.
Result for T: 1.78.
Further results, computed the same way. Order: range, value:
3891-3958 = 1.038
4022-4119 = 5.362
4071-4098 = 5.394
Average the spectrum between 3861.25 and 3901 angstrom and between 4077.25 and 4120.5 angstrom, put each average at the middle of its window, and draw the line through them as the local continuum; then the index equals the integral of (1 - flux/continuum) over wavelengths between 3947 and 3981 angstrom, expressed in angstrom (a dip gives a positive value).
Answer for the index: 5.3 angstrom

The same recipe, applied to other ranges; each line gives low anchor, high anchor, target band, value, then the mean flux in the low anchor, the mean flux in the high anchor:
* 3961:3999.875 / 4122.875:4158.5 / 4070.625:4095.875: -2.92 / 4.94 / 6.86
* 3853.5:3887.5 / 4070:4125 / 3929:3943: 6.82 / 3.57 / 6.83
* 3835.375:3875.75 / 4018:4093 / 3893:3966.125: 5.24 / 3.46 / 6.66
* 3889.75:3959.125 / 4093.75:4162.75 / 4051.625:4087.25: -1.86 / 4.33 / 6.87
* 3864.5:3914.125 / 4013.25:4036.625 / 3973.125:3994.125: 0.52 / 4.26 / 6.72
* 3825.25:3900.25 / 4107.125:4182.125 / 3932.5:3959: 3.30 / 3.62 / 6.96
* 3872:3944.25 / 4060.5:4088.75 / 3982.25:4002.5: -4.57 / 4.01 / 6.48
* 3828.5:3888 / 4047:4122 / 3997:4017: -3.29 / 3.44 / 6.72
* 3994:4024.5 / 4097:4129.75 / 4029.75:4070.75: 1.24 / 6.61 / 6.8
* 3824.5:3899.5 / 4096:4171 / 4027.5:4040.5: -1.89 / 3.6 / 6.9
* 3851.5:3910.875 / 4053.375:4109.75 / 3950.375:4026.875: -2.41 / 4.01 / 6.61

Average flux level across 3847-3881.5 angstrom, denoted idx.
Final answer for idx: 3.58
